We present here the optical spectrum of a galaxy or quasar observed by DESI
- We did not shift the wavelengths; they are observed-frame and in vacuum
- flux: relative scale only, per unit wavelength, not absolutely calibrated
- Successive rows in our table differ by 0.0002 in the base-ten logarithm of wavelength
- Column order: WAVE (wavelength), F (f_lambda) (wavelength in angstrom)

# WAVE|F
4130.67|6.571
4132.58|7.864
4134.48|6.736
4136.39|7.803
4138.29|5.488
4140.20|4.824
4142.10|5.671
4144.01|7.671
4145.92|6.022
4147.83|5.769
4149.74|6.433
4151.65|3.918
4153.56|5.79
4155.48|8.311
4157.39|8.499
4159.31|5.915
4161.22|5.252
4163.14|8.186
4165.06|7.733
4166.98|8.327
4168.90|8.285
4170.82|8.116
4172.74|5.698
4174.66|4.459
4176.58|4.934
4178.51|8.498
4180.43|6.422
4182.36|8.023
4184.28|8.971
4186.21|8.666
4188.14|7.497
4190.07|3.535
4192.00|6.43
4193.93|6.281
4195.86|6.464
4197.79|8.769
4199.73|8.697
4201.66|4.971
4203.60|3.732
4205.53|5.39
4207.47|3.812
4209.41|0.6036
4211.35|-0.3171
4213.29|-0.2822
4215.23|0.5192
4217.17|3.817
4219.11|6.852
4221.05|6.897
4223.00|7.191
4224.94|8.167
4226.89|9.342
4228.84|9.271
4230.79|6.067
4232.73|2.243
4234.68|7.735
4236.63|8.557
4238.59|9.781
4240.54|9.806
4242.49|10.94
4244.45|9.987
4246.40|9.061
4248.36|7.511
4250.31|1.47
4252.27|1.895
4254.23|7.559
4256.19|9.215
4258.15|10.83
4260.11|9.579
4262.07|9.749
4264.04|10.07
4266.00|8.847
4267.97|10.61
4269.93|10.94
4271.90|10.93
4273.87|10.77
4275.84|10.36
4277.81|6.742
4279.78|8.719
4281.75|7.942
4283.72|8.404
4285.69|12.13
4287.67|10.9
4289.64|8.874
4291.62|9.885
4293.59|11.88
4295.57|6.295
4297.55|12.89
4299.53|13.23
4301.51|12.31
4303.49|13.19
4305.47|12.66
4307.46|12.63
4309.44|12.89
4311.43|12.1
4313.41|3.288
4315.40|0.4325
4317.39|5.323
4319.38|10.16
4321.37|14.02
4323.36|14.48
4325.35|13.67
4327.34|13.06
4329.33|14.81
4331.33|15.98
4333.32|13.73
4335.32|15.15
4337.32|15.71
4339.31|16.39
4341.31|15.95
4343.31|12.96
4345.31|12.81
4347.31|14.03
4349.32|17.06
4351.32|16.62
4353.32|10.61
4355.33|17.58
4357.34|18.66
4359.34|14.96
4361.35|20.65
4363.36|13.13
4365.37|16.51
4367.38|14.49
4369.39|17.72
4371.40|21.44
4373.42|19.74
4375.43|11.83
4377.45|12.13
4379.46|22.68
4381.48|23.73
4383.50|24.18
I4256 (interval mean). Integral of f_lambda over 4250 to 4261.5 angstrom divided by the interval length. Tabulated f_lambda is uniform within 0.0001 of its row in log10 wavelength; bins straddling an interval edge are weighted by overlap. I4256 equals 7.18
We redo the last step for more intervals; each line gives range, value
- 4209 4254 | 6.06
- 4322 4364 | 15.2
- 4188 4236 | 5.33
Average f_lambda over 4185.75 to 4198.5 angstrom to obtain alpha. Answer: 6.69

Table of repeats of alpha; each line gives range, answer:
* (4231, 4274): 8.46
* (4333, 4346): 14.8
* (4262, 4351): 11.5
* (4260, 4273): 10.1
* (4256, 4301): 10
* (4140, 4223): 5.93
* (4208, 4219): 1.45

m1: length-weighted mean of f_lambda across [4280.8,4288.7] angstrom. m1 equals 9.85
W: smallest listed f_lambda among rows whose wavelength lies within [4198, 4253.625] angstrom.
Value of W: -0.3171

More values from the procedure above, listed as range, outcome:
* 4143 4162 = 3.918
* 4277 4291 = 6.742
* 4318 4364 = 10.16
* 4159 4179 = 4.459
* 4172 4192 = 3.535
